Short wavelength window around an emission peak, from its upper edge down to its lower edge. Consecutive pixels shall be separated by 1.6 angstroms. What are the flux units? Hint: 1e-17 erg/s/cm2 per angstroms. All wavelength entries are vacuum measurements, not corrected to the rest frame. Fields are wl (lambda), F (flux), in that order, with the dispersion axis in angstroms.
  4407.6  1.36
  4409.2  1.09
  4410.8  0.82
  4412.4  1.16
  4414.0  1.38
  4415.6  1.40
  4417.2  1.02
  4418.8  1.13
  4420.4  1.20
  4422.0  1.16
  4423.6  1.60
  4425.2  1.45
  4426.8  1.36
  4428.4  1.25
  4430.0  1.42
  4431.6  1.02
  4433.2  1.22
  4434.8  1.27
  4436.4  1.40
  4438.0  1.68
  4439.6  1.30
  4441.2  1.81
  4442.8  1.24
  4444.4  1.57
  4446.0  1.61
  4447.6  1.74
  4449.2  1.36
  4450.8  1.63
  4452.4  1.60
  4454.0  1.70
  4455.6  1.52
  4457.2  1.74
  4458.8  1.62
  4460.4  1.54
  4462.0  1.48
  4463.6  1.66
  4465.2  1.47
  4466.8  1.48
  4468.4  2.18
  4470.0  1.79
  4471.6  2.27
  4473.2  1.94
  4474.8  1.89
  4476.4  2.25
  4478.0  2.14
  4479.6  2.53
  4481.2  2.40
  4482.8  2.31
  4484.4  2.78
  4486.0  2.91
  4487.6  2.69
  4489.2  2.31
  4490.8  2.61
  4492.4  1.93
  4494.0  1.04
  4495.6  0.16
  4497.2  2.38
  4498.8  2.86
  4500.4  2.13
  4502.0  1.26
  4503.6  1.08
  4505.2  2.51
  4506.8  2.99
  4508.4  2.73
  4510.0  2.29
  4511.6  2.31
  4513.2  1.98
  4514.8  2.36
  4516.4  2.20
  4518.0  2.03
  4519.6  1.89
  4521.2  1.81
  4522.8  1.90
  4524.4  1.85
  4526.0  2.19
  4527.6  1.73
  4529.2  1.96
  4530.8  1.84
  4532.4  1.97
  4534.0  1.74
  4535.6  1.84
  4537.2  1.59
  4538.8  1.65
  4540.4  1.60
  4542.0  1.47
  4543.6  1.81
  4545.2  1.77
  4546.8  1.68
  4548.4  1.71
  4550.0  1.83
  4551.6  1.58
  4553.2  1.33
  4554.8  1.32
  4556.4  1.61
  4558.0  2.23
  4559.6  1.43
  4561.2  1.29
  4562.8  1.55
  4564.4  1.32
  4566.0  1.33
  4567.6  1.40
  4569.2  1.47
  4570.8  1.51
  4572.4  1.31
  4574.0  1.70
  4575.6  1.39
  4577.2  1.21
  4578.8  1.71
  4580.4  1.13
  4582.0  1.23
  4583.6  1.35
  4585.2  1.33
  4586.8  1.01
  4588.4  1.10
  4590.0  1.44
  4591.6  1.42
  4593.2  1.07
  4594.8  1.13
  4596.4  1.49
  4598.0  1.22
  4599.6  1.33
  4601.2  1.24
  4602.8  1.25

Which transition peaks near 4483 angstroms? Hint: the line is C IV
